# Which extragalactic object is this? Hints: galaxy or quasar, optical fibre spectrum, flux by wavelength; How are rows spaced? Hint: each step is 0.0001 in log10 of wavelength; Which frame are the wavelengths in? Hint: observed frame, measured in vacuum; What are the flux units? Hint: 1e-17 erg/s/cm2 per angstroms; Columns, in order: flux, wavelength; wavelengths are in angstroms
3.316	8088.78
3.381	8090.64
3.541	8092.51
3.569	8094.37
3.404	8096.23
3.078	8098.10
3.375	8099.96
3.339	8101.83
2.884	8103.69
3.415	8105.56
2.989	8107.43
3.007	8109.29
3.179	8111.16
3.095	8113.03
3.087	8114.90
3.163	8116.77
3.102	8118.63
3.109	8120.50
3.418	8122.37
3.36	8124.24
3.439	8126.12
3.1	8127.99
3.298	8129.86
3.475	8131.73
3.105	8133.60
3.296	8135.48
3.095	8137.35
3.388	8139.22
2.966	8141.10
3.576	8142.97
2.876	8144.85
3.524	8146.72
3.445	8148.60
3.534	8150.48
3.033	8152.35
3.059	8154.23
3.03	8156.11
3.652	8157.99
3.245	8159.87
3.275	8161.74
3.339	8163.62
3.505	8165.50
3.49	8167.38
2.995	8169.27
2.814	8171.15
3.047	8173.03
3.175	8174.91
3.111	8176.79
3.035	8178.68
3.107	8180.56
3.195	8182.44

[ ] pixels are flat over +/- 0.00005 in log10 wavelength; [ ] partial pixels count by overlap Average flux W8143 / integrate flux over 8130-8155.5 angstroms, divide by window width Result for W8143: 3.26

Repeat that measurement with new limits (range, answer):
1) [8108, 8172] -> 3.24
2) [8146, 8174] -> 3.26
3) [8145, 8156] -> 3.27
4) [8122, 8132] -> 3.33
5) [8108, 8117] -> 3.1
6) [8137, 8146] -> 3.2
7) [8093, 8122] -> 3.2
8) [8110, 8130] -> 3.21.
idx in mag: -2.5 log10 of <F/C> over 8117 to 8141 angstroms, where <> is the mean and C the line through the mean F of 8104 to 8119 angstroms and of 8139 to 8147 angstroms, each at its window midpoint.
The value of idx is -0.02 mag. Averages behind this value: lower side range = 3.12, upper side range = 3.23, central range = 3.25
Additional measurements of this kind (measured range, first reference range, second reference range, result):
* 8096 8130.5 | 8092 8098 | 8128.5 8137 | 0.05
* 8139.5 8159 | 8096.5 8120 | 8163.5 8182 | -0.04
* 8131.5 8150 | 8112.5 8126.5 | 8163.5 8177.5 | -0.02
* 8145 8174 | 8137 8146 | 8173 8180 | -0.04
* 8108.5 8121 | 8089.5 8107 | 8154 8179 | 0.06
